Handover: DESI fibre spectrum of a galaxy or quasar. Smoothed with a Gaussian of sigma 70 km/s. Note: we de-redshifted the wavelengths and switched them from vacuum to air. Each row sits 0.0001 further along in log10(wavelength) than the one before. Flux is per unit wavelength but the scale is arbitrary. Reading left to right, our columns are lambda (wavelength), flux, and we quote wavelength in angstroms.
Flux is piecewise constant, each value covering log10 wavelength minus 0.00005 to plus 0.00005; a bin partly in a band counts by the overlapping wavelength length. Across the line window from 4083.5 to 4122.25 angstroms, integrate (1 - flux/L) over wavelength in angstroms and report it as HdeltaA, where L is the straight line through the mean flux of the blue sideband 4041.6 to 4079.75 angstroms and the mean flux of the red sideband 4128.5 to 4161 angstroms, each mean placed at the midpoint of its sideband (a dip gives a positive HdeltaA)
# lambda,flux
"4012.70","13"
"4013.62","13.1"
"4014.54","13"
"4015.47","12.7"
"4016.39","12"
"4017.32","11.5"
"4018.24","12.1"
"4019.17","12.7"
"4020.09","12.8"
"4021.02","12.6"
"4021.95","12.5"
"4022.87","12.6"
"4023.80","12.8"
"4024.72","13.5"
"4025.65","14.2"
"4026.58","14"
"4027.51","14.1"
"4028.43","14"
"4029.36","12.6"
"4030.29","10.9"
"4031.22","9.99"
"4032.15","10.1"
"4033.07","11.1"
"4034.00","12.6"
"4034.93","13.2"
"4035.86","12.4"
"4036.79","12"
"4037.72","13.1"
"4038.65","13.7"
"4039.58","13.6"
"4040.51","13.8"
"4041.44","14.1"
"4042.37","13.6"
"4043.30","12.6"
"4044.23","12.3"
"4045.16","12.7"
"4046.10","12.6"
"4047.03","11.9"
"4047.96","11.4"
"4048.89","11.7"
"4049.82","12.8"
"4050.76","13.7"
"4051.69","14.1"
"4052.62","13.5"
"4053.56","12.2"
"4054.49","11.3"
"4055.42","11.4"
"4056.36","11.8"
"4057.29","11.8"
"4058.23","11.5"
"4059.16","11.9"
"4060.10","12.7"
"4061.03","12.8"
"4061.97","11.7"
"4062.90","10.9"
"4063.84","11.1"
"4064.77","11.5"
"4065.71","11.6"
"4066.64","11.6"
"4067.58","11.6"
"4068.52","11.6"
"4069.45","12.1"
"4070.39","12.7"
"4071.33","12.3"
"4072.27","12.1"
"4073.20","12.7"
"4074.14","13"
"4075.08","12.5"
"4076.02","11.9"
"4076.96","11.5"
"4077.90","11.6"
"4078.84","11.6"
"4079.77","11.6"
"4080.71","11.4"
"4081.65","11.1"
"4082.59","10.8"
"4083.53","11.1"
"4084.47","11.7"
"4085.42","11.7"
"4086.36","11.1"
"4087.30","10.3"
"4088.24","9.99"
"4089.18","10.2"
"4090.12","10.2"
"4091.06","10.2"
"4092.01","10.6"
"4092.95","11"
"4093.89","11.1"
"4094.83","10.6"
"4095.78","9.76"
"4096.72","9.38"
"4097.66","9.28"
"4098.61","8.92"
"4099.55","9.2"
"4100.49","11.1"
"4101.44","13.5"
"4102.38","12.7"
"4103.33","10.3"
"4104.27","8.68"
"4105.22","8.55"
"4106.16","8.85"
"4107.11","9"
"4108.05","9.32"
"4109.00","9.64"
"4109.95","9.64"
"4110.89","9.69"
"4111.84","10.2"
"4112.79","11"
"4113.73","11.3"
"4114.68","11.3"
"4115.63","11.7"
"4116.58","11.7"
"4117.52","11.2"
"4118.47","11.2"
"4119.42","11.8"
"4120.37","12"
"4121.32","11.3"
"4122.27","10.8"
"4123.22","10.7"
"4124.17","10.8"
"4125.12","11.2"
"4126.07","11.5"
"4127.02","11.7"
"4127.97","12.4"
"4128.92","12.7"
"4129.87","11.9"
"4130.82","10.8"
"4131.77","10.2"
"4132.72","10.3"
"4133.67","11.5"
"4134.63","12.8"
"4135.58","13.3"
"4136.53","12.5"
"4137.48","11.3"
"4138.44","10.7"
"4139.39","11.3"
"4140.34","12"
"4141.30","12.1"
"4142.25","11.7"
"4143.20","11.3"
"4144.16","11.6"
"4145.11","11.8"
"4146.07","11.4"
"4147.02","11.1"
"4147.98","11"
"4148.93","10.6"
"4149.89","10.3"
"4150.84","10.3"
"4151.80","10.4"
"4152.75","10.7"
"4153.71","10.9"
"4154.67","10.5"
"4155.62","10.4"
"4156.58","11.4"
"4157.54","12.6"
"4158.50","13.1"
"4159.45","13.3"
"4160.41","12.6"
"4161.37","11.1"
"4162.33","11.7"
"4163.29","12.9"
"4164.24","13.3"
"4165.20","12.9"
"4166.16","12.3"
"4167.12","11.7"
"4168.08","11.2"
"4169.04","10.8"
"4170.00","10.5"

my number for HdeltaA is 4.20 angstroms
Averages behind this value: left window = 12.2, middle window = 10.5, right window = 11.5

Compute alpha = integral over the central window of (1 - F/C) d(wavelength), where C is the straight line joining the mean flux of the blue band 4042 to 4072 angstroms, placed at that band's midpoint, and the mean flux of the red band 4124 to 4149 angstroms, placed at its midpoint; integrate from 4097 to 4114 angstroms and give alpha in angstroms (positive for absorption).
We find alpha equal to 2.5 angstroms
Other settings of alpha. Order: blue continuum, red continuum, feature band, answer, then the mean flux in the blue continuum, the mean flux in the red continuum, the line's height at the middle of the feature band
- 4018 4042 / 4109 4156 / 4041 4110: 3.97 angstroms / 12.7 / 11.2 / 12.1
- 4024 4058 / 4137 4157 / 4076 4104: 2.57 angstroms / 12.6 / 11.1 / 11.9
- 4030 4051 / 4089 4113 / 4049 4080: -1.58 angstroms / 12.4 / 10.1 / 11.5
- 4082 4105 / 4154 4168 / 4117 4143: -0.38 angstroms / 10.5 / 12.1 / 11.4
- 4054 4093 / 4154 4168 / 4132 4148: 0.44 angstroms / 11.5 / 12.1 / 12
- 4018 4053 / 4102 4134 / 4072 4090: 0.37 angstroms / 12.7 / 10.8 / 11.7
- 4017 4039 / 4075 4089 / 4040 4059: -0.77 angstroms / 12.5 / 11.3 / 12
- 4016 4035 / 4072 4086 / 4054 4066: 0.30 angstroms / 12.5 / 11.7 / 12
